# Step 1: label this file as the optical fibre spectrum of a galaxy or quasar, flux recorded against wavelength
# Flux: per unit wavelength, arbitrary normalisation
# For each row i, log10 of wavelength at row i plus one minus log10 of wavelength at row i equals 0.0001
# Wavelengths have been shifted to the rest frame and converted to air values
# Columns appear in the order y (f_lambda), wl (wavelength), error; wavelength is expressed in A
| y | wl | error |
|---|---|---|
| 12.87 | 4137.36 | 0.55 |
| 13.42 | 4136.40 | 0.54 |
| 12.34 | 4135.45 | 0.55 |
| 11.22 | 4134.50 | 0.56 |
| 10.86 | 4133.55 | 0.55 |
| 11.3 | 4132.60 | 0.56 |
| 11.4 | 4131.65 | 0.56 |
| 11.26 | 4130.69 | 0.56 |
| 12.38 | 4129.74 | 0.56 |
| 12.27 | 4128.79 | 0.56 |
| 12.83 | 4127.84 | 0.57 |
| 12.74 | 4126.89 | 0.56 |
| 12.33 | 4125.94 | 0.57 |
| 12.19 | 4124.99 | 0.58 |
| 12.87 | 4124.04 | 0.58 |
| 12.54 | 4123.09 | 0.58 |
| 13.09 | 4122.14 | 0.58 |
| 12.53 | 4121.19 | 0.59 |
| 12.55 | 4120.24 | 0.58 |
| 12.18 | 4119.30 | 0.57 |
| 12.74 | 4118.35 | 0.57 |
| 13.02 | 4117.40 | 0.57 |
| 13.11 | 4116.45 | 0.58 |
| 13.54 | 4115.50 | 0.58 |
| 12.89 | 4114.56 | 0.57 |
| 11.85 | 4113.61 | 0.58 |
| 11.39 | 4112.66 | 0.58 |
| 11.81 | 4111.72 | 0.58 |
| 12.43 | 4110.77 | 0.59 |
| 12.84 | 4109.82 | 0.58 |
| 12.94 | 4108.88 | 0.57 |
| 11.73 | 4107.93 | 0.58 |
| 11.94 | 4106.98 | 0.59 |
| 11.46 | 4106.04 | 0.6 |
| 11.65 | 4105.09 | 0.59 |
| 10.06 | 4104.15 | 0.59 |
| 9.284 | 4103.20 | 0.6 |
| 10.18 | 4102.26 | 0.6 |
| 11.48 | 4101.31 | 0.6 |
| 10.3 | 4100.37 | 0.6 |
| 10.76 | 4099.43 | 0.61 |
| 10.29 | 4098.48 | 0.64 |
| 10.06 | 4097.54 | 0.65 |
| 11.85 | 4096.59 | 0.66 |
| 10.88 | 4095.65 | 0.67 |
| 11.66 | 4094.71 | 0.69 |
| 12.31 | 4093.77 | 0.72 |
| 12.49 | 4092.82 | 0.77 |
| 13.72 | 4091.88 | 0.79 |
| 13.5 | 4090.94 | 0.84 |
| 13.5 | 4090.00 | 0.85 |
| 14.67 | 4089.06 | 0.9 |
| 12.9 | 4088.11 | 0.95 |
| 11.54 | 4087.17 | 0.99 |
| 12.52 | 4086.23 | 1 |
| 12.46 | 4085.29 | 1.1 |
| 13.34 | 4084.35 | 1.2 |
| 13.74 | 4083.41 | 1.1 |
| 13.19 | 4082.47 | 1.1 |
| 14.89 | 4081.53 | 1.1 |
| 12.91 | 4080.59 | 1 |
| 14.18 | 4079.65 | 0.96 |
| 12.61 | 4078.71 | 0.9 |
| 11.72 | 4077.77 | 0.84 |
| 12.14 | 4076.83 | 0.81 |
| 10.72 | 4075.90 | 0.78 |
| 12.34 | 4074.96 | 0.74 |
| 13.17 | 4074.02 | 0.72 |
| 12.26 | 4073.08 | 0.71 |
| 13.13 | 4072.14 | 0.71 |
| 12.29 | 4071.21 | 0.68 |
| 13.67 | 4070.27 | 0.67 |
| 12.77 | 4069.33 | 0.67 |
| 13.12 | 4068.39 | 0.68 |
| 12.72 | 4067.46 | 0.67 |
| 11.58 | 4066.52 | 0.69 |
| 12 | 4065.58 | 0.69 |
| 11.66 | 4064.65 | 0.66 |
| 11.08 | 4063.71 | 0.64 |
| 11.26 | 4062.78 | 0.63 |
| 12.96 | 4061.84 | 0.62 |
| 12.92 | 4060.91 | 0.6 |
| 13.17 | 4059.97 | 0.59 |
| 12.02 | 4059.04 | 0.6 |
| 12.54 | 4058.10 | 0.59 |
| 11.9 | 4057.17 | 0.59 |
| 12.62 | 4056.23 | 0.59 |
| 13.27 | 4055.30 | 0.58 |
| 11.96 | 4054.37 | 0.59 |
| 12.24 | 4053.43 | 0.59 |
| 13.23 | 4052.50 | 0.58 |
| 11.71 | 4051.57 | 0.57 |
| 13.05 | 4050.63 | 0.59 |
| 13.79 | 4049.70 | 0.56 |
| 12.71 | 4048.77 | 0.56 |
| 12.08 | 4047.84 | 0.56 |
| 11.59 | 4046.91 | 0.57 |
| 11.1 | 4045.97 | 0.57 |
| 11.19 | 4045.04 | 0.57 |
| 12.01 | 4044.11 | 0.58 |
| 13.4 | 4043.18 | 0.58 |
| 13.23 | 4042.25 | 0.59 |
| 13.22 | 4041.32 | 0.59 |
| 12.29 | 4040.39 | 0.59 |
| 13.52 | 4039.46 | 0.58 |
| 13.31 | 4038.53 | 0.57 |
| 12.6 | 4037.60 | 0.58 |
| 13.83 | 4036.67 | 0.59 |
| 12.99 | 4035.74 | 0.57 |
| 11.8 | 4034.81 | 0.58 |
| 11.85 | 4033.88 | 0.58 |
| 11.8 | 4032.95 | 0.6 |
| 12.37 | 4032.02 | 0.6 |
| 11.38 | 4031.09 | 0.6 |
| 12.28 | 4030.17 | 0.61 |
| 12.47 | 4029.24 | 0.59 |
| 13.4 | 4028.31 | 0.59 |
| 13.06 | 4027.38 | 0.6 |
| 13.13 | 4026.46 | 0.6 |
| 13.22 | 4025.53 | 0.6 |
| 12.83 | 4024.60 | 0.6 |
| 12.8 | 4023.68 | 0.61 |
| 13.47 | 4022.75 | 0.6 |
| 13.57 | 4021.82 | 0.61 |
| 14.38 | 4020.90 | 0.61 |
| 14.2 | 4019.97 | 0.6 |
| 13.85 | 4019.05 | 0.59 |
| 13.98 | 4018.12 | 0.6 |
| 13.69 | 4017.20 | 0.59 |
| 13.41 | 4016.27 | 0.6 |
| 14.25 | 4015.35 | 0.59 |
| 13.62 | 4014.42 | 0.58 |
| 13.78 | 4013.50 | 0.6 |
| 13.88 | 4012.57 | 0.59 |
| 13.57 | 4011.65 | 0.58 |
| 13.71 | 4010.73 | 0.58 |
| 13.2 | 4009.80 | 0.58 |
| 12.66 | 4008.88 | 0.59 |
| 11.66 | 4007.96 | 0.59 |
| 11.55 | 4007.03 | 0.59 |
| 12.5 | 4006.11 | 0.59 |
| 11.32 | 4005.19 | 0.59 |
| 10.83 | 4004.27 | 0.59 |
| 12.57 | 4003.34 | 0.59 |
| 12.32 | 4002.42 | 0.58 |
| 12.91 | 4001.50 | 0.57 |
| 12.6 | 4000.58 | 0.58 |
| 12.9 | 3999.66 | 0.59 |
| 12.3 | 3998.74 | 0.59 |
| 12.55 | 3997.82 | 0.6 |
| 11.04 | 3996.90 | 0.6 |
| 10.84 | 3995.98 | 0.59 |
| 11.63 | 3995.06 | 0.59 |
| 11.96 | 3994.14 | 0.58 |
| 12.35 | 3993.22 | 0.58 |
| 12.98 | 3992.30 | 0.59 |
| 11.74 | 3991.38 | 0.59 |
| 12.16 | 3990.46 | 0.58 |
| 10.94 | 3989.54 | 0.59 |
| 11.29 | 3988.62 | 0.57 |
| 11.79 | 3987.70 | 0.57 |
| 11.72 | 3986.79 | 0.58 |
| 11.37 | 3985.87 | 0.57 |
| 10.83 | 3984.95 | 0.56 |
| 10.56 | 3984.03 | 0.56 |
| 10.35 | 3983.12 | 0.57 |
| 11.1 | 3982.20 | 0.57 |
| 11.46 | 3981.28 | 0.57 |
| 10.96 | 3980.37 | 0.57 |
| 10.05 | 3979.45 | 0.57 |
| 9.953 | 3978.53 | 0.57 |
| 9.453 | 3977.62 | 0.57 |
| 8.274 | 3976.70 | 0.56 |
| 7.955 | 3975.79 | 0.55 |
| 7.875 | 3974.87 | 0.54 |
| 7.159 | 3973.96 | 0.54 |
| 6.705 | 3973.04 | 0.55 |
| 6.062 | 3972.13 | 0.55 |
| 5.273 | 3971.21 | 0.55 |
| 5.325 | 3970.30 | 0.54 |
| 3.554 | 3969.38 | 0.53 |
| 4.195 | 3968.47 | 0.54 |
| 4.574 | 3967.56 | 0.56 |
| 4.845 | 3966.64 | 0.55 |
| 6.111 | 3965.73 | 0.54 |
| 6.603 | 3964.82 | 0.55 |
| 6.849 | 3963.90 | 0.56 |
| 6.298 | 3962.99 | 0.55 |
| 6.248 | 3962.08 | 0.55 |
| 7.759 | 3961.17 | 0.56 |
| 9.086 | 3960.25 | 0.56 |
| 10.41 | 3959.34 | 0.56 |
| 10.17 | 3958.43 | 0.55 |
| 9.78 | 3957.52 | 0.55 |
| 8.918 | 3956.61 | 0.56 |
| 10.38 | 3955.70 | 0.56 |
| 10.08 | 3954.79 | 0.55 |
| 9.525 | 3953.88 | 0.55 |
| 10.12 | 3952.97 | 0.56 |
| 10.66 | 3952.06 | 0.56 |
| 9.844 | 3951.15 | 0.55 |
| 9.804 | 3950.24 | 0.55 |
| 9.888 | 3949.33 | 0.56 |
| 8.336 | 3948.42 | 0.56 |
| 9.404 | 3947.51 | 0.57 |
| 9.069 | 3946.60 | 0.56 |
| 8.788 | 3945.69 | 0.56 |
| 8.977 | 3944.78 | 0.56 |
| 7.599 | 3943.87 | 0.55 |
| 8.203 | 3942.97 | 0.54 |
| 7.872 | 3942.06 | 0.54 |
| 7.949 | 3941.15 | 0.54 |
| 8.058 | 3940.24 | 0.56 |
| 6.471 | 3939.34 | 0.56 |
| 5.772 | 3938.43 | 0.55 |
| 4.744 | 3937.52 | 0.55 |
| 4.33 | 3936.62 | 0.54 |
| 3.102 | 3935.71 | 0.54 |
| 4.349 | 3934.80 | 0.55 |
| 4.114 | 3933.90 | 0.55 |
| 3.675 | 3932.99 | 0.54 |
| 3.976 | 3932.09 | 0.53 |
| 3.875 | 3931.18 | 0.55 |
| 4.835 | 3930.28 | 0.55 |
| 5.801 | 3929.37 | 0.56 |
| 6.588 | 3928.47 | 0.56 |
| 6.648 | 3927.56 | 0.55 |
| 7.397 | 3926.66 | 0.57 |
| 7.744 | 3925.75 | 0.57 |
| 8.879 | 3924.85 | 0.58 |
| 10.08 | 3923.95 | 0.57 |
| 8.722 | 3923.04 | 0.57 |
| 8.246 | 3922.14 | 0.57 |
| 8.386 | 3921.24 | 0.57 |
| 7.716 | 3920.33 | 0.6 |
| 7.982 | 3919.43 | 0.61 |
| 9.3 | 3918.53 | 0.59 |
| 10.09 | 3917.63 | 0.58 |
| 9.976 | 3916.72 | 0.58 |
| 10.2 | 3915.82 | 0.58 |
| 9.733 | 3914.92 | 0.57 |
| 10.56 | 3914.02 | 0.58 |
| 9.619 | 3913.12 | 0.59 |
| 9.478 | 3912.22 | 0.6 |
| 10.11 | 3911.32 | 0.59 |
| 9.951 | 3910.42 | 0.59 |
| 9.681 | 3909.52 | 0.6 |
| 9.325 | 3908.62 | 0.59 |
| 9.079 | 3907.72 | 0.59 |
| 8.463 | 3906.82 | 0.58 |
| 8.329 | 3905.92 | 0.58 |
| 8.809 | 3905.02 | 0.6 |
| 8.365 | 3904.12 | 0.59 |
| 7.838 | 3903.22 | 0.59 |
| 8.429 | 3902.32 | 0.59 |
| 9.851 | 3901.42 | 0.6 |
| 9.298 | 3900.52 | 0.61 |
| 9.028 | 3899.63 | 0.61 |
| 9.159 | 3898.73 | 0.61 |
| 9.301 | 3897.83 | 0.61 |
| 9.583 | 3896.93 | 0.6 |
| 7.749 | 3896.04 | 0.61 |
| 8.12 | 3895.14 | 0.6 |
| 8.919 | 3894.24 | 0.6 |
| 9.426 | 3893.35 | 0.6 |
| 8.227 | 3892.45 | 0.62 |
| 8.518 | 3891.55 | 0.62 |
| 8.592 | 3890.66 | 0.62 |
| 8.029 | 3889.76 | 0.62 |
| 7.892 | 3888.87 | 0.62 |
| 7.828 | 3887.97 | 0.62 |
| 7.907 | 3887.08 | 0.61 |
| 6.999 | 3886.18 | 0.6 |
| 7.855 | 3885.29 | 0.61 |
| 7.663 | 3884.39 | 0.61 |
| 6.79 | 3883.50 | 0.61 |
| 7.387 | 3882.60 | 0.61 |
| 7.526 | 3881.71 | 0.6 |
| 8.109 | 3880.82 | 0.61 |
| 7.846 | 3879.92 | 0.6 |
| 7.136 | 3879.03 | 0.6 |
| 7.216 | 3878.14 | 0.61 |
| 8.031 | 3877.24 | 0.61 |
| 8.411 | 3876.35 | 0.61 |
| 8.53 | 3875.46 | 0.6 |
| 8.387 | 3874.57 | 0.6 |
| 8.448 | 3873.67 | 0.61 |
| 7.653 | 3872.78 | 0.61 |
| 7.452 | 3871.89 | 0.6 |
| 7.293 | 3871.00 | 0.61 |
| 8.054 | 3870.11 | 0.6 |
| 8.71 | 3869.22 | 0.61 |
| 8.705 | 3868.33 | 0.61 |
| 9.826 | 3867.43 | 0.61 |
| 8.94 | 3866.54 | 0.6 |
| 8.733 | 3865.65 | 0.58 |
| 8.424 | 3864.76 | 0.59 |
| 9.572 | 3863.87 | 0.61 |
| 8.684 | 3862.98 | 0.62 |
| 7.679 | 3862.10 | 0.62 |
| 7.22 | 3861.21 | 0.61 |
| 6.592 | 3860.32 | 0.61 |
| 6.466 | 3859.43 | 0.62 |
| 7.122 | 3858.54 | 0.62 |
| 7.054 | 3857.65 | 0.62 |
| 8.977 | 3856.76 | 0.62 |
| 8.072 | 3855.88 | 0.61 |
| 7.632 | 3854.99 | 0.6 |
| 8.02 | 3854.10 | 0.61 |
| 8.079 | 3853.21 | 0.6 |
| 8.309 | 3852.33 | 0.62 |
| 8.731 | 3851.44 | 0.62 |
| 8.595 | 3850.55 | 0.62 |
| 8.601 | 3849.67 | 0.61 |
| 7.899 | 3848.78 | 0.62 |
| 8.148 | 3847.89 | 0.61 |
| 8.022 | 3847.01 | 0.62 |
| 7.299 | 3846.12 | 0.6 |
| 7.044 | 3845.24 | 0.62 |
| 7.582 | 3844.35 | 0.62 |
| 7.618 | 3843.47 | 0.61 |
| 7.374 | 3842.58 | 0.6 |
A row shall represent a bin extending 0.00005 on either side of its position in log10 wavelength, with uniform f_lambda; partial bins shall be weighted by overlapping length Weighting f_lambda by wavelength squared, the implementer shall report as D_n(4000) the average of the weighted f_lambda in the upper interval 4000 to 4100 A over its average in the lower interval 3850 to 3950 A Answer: 1.7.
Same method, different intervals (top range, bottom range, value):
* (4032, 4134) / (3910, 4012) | 1.44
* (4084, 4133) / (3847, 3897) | 1.69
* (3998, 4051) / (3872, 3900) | 1.69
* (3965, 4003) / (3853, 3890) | 1.30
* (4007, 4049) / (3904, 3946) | 1.77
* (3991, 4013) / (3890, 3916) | 1.43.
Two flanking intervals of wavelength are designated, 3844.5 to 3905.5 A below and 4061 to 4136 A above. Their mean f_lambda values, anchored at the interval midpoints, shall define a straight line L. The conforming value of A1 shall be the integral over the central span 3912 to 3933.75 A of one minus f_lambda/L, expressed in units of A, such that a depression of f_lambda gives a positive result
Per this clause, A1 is 2.8 A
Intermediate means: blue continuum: 8.16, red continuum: 12.2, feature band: 7.82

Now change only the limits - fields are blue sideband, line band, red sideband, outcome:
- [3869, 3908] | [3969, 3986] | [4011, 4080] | 3.5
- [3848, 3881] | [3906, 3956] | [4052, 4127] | 6.8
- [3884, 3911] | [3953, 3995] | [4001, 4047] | 8.3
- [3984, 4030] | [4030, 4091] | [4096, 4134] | -1.8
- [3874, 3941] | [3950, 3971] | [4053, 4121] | 3.0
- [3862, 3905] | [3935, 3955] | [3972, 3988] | 2.5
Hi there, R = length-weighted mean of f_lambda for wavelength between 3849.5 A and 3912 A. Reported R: 8.31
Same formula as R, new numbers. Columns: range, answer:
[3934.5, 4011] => 9.36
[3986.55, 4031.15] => 12.7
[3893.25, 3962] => 8.3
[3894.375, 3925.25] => 9.1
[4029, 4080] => 12.4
